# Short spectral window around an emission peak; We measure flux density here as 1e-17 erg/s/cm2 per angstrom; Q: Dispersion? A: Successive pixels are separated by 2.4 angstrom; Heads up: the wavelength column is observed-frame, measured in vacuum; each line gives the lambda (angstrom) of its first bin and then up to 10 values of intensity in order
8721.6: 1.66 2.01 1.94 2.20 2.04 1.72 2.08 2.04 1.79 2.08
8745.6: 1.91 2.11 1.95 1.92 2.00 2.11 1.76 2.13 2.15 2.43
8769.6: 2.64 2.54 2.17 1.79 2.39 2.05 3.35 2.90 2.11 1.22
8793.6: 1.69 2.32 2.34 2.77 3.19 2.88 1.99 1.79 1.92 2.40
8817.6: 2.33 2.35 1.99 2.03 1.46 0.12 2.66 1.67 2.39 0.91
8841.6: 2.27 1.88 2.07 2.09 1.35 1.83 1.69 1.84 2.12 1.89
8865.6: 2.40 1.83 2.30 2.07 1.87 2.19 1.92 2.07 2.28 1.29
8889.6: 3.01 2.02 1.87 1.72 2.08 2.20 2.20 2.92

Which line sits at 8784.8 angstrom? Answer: [S II]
